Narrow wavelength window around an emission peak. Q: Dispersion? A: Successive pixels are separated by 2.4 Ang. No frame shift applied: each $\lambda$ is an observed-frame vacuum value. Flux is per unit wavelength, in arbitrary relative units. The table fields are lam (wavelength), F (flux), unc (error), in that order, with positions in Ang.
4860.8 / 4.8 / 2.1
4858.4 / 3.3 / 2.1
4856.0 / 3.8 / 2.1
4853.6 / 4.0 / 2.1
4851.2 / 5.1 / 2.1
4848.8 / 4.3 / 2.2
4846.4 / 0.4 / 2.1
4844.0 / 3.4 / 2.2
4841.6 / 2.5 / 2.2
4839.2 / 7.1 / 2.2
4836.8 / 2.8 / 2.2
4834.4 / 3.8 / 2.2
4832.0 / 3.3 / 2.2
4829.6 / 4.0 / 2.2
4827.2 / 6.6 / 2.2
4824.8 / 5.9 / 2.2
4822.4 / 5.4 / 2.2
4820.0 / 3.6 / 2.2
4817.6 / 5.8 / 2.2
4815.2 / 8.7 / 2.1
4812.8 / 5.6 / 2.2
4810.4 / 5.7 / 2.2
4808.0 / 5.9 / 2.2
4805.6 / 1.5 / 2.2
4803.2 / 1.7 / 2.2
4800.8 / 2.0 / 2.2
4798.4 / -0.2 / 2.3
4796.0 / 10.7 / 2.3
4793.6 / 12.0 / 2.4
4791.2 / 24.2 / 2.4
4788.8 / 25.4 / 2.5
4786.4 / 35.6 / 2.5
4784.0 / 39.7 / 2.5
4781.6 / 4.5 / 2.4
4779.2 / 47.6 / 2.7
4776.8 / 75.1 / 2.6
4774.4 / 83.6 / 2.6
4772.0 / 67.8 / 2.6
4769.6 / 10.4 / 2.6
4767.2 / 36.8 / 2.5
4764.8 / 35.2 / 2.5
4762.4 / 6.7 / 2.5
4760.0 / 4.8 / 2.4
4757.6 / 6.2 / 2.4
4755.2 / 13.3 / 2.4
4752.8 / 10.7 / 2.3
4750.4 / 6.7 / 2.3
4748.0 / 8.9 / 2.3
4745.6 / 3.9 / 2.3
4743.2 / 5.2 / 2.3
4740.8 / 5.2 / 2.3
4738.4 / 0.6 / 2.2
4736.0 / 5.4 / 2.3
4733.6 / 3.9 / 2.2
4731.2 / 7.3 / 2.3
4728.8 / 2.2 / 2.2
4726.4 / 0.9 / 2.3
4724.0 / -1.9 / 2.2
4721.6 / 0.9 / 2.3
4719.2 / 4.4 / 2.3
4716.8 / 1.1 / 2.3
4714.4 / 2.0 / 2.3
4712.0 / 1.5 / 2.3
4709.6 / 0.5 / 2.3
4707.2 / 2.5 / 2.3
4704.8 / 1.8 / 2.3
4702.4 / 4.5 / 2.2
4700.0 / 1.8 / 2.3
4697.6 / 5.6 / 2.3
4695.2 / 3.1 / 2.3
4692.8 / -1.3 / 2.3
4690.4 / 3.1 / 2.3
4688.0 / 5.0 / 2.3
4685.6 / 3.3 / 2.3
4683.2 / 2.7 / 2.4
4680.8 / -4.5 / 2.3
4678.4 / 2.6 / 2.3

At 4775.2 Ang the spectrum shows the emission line Lyman alpha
